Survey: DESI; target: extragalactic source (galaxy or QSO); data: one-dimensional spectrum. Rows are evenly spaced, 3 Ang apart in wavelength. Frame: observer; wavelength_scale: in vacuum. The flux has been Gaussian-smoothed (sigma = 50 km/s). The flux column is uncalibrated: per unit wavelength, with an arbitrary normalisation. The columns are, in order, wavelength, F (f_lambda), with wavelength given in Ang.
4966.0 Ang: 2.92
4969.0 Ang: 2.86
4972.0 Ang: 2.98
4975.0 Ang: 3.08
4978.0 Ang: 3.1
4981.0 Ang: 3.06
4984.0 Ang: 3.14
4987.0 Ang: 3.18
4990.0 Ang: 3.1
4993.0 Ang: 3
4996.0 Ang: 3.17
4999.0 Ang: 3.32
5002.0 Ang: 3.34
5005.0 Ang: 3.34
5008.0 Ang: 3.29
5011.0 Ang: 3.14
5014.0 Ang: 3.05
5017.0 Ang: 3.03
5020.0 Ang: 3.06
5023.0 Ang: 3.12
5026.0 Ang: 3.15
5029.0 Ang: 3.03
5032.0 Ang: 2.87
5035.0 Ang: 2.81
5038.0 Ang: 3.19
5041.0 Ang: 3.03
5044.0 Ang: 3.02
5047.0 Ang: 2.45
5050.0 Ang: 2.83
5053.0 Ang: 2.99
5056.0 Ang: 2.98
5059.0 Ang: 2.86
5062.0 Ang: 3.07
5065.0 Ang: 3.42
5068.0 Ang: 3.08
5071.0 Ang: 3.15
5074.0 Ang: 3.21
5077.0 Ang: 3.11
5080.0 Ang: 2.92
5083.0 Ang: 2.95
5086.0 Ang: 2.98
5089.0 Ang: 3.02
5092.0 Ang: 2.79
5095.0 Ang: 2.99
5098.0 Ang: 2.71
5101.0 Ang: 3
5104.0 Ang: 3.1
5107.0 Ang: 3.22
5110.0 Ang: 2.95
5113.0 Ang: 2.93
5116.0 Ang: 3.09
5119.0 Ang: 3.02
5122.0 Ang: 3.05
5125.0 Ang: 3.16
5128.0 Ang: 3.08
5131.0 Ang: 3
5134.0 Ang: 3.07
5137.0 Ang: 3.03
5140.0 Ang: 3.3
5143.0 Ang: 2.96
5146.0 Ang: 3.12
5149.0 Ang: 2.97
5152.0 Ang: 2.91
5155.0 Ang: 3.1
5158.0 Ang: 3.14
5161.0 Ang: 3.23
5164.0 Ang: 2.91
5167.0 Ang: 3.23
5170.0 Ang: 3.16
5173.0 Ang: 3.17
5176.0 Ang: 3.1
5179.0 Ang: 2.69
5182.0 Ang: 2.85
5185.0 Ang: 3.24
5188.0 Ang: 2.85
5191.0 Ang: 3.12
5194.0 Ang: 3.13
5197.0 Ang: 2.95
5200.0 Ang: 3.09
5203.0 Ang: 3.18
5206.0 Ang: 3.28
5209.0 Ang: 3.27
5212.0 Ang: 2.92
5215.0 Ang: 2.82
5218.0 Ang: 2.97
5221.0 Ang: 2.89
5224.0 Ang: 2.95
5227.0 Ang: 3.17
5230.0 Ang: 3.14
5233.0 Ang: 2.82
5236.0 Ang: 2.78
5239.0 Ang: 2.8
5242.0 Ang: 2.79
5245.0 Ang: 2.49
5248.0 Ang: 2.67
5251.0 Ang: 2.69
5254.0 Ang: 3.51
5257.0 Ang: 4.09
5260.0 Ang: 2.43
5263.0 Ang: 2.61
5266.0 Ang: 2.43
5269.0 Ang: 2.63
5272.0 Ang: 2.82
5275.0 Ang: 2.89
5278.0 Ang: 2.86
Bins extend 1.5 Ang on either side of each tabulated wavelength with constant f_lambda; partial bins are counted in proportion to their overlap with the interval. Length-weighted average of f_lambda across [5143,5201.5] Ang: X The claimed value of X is 3.05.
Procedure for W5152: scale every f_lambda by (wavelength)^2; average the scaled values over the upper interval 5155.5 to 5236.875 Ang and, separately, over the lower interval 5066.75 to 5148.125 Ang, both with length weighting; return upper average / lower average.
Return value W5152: 1.0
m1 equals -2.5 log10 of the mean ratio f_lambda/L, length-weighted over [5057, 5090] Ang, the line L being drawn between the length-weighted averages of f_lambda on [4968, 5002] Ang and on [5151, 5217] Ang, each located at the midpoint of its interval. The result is 0.01 mag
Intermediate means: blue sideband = 3.1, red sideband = 3.06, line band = 3.07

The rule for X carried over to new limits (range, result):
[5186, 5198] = 3.02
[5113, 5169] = 3.07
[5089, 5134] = 3.01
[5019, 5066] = 2.99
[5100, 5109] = 3.1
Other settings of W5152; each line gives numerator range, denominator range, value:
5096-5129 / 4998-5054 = 1.03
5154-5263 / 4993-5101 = 1.05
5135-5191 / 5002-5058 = 1.06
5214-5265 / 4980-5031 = 1.02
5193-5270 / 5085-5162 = 1.01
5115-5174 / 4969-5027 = 1.04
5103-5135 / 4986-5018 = 1.01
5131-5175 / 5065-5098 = 1.05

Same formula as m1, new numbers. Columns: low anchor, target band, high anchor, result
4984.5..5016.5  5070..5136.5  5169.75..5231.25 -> 0.03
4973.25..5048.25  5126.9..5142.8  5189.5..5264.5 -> -0.02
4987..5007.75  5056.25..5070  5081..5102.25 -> -0.03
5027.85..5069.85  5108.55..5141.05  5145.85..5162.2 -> 0.00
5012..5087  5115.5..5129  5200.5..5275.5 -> -0.04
